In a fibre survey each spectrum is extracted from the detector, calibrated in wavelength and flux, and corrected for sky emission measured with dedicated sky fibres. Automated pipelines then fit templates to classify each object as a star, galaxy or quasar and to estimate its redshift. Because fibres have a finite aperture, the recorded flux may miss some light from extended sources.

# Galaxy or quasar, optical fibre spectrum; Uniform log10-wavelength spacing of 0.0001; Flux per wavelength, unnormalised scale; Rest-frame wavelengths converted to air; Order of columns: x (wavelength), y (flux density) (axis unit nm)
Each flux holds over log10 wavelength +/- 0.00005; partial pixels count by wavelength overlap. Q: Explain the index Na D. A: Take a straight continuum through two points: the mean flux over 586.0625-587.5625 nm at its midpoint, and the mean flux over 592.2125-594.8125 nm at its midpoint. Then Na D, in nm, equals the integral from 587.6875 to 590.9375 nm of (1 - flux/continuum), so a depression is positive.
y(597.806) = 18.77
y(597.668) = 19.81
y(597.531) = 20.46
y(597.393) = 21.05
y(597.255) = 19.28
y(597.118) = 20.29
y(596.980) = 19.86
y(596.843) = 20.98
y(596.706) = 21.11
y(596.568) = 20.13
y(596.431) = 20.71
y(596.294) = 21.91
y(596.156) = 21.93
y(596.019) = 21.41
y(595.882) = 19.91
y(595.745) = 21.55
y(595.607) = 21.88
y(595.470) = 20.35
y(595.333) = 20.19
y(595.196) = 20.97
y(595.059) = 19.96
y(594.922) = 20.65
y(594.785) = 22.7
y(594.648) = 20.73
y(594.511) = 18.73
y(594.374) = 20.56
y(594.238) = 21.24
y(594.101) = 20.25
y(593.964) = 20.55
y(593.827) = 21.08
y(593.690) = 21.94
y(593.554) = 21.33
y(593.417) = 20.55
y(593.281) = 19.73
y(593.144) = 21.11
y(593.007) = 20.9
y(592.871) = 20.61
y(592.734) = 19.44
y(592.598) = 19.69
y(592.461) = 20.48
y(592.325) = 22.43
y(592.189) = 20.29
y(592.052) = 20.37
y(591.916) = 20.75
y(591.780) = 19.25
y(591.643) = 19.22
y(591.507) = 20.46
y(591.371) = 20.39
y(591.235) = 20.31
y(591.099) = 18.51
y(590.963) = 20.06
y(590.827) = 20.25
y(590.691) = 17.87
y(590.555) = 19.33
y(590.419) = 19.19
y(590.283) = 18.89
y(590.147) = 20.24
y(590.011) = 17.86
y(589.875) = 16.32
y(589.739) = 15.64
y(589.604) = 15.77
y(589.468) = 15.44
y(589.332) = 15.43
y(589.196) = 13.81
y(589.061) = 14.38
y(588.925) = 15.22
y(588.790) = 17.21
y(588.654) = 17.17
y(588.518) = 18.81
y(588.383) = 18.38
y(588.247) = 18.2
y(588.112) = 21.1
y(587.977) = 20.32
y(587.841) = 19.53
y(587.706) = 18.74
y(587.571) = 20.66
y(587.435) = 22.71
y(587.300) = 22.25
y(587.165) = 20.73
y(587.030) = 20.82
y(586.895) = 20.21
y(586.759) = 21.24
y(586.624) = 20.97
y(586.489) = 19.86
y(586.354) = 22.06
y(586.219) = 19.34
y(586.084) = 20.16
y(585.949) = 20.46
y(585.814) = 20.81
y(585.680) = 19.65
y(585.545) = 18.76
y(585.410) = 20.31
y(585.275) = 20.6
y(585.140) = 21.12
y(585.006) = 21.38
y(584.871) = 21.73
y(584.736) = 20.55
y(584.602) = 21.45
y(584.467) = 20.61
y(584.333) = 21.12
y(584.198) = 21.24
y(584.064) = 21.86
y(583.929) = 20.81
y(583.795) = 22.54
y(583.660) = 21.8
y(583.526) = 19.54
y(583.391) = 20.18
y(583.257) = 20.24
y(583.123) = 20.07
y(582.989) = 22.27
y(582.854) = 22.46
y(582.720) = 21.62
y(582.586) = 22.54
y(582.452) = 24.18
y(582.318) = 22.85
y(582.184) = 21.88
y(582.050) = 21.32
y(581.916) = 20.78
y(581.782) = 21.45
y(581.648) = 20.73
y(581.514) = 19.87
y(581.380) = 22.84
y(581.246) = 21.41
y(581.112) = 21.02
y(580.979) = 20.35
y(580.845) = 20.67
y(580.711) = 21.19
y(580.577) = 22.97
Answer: 0.49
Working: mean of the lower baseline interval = 20.9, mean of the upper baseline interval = 20.7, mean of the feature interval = 17.7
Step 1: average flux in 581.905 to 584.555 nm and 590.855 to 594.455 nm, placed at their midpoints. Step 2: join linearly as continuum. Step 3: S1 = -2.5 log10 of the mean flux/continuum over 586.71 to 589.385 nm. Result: 0.12 mag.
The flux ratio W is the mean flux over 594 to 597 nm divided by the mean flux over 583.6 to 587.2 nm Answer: 1.00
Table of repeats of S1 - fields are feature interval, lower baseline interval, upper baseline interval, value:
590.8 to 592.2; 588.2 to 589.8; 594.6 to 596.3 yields -0.11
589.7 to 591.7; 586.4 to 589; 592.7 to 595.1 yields 0.06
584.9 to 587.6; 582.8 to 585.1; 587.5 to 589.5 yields -0.07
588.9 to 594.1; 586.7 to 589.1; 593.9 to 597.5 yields 0.05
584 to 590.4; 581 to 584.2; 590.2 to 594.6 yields 0.08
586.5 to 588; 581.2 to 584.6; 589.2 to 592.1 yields -0.05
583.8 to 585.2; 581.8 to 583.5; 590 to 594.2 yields 0.00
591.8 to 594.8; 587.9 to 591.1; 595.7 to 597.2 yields -0.07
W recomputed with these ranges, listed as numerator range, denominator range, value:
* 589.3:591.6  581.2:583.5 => 0.86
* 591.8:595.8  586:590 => 1.11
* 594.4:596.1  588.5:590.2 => 1.27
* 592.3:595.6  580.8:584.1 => 0.97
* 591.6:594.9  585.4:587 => 1.01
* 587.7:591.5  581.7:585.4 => 0.84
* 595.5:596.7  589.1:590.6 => 1.24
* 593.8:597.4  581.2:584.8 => 0.97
